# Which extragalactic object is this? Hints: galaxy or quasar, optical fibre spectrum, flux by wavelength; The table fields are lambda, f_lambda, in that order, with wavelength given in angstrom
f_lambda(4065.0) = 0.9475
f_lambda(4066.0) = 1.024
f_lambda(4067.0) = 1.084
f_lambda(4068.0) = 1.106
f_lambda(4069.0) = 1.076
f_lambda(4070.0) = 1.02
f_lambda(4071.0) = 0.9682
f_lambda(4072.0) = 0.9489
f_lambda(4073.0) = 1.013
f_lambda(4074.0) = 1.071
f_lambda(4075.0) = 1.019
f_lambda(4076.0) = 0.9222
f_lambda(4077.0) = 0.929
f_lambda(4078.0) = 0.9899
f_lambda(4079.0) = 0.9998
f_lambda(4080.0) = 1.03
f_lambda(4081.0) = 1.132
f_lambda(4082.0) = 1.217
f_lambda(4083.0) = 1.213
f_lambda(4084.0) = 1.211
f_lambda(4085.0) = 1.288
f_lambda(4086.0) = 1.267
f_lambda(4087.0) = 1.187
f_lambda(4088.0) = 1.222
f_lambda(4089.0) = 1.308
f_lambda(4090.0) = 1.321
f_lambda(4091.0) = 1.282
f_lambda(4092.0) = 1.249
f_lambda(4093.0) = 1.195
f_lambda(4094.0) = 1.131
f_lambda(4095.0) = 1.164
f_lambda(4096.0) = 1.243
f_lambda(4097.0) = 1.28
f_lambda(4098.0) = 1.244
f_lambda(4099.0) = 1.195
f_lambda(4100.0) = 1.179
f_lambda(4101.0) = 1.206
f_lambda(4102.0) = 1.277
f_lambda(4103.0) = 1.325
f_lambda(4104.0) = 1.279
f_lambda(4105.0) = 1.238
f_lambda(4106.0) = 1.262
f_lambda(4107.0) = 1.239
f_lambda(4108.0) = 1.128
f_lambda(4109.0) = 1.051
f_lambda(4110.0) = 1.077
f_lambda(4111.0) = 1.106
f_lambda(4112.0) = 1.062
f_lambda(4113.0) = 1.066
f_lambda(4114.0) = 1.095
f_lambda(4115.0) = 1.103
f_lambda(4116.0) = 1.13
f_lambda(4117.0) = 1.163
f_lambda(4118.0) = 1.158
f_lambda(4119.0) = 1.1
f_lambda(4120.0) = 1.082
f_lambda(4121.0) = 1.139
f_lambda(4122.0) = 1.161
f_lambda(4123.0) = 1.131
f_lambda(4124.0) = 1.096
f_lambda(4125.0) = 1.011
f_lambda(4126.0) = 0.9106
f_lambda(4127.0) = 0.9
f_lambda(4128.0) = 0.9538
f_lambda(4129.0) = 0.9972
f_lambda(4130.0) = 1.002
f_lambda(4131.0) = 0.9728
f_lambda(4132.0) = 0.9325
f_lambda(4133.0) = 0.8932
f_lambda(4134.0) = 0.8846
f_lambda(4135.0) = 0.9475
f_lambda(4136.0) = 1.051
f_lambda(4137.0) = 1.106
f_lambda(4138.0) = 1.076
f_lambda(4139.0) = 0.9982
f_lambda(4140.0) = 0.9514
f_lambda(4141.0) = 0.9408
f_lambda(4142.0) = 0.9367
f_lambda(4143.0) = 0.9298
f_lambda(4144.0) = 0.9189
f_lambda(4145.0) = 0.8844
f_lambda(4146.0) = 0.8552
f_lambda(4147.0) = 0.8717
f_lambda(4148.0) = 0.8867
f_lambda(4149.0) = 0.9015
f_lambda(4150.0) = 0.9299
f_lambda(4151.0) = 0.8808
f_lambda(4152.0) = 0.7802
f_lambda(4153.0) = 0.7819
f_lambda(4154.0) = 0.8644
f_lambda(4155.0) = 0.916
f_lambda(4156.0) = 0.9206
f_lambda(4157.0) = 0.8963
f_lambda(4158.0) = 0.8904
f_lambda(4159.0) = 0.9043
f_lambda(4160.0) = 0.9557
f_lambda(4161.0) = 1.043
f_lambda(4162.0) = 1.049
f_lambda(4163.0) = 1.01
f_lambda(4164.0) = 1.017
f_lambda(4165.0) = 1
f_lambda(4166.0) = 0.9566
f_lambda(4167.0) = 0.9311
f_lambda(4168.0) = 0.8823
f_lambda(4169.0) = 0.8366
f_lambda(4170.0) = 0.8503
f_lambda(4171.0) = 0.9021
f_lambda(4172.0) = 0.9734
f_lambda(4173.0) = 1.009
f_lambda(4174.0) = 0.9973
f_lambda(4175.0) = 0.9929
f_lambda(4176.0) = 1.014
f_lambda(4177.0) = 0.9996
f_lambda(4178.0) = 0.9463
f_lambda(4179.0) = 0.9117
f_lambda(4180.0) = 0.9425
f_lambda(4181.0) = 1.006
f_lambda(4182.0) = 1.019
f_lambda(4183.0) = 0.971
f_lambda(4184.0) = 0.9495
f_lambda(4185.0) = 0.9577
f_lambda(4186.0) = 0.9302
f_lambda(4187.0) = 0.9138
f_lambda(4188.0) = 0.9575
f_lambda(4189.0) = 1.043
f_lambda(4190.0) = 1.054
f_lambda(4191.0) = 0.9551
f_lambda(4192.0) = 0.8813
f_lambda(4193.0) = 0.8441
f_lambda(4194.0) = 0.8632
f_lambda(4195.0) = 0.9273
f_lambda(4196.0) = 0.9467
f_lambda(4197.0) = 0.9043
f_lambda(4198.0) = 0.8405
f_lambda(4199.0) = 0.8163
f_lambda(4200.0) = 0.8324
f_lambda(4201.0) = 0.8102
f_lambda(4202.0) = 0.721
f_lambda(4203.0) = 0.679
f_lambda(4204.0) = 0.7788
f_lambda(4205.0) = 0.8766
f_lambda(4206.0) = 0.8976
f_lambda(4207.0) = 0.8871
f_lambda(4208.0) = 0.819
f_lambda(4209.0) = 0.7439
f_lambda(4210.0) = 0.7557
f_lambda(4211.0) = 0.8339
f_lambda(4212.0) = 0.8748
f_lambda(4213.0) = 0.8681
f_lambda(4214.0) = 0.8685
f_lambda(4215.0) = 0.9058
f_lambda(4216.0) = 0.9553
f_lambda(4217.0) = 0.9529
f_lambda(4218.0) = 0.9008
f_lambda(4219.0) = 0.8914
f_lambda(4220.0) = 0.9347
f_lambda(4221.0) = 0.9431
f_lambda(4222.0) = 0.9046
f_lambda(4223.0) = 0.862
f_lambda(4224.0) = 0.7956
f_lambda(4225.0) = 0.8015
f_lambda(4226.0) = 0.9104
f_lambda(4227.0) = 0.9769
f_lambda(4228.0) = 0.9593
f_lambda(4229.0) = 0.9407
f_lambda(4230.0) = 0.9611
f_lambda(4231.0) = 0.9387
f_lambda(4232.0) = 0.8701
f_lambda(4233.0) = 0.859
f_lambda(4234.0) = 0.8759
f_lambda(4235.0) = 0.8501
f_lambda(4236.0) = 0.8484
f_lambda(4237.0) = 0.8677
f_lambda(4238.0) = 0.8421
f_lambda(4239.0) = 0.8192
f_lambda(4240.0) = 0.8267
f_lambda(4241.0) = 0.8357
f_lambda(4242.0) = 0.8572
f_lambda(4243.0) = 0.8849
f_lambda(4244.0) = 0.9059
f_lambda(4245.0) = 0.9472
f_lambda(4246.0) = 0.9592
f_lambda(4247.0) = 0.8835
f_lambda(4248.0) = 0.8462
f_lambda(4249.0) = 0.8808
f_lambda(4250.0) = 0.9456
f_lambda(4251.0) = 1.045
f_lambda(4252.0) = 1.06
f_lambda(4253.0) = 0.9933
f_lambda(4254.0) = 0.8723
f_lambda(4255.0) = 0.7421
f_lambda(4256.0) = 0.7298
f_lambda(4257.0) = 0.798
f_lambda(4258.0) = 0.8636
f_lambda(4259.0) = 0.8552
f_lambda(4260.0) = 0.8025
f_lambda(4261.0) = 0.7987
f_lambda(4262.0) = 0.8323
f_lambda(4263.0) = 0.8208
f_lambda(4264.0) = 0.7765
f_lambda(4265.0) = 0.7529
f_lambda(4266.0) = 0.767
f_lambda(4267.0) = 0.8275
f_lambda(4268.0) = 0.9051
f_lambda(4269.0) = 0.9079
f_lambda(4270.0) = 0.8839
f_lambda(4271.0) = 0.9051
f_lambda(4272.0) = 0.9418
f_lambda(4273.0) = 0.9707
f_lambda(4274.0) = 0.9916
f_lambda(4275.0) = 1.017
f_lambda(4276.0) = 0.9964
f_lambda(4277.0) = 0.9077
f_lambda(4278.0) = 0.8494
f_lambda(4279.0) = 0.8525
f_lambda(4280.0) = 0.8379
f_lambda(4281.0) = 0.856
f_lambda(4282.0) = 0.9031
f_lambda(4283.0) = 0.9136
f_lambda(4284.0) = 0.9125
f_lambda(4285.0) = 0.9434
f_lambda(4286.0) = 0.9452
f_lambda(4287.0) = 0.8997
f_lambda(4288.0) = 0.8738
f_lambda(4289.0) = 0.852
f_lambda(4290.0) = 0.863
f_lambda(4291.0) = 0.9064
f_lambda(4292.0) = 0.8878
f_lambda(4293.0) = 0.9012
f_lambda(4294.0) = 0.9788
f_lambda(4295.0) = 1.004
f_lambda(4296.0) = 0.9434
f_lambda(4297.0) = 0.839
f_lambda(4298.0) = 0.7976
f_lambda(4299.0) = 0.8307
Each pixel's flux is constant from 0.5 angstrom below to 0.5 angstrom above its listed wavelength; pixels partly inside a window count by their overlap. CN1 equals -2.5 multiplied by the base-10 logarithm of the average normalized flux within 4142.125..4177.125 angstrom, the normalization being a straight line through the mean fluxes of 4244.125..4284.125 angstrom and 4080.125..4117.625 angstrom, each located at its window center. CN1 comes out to 0.17 mag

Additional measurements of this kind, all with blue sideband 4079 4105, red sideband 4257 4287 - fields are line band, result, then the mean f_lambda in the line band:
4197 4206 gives 0.25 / 0.806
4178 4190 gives 0.09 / 0.967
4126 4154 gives 0.21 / 0.93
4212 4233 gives 0.08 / 0.905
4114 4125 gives 0.05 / 1.12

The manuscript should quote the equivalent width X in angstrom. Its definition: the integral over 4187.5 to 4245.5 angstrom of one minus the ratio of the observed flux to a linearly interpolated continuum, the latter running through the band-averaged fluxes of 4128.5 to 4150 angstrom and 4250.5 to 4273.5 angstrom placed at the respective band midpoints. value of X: 1.1 angstrom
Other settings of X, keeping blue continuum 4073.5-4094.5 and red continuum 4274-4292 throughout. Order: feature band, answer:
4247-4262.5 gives 1.12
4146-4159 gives 2.31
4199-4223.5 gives 3.44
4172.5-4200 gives 2.12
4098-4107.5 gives -0.98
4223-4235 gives 0.93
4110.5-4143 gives 1.99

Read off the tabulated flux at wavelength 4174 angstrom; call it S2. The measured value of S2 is 0.9973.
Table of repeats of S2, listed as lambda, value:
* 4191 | 0.9551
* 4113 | 1.066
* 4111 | 1.106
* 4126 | 0.9106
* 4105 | 1.238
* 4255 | 0.7421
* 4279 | 0.8525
